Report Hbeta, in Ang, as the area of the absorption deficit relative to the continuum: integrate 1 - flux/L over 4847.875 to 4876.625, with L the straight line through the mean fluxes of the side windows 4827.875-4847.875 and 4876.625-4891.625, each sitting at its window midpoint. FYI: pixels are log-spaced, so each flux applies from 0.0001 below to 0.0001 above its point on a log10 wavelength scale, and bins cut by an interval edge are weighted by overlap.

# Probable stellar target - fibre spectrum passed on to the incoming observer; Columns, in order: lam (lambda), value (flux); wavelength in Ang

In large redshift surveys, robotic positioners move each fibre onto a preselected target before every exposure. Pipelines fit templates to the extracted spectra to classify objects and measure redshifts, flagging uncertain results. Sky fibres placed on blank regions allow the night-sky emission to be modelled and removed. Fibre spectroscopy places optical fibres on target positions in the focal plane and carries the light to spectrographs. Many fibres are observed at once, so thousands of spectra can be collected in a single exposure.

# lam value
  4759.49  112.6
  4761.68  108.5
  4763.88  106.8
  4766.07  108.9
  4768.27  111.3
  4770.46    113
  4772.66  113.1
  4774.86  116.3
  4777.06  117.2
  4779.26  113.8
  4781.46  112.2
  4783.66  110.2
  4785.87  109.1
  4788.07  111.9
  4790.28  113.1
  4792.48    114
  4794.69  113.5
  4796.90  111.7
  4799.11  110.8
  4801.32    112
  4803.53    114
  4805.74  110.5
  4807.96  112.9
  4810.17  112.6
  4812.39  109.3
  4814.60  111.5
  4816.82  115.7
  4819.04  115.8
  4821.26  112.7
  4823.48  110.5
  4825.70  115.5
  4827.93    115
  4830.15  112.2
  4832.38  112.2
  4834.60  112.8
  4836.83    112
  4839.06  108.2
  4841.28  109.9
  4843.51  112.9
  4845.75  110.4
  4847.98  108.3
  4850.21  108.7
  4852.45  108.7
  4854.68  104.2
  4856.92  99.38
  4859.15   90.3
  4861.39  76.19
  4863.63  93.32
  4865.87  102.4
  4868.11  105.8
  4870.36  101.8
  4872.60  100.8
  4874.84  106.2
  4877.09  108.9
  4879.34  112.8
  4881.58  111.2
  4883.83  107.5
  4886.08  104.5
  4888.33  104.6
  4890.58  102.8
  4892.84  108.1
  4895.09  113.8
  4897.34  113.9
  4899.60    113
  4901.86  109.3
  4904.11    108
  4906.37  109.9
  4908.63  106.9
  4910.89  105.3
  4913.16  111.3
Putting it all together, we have 2.4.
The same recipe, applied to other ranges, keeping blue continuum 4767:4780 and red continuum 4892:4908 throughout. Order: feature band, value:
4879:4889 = 0.3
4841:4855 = 0.4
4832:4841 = 0.1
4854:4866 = 2.0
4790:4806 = 0.1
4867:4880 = 0.7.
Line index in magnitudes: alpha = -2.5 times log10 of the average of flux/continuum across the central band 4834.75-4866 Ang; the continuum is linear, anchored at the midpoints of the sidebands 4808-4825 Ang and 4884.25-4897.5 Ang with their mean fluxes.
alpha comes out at 0.07 mag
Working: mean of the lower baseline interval 113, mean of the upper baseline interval 108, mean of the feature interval 104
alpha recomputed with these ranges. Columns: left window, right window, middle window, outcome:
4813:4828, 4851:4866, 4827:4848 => -0.06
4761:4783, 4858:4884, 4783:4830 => -0.04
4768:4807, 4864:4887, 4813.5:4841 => -0.03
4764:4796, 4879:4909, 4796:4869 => 0.02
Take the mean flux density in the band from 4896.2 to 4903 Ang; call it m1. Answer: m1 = 112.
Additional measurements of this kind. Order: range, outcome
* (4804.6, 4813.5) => 111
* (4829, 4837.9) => 112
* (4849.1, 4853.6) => 109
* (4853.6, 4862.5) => 92.5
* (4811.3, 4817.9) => 112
